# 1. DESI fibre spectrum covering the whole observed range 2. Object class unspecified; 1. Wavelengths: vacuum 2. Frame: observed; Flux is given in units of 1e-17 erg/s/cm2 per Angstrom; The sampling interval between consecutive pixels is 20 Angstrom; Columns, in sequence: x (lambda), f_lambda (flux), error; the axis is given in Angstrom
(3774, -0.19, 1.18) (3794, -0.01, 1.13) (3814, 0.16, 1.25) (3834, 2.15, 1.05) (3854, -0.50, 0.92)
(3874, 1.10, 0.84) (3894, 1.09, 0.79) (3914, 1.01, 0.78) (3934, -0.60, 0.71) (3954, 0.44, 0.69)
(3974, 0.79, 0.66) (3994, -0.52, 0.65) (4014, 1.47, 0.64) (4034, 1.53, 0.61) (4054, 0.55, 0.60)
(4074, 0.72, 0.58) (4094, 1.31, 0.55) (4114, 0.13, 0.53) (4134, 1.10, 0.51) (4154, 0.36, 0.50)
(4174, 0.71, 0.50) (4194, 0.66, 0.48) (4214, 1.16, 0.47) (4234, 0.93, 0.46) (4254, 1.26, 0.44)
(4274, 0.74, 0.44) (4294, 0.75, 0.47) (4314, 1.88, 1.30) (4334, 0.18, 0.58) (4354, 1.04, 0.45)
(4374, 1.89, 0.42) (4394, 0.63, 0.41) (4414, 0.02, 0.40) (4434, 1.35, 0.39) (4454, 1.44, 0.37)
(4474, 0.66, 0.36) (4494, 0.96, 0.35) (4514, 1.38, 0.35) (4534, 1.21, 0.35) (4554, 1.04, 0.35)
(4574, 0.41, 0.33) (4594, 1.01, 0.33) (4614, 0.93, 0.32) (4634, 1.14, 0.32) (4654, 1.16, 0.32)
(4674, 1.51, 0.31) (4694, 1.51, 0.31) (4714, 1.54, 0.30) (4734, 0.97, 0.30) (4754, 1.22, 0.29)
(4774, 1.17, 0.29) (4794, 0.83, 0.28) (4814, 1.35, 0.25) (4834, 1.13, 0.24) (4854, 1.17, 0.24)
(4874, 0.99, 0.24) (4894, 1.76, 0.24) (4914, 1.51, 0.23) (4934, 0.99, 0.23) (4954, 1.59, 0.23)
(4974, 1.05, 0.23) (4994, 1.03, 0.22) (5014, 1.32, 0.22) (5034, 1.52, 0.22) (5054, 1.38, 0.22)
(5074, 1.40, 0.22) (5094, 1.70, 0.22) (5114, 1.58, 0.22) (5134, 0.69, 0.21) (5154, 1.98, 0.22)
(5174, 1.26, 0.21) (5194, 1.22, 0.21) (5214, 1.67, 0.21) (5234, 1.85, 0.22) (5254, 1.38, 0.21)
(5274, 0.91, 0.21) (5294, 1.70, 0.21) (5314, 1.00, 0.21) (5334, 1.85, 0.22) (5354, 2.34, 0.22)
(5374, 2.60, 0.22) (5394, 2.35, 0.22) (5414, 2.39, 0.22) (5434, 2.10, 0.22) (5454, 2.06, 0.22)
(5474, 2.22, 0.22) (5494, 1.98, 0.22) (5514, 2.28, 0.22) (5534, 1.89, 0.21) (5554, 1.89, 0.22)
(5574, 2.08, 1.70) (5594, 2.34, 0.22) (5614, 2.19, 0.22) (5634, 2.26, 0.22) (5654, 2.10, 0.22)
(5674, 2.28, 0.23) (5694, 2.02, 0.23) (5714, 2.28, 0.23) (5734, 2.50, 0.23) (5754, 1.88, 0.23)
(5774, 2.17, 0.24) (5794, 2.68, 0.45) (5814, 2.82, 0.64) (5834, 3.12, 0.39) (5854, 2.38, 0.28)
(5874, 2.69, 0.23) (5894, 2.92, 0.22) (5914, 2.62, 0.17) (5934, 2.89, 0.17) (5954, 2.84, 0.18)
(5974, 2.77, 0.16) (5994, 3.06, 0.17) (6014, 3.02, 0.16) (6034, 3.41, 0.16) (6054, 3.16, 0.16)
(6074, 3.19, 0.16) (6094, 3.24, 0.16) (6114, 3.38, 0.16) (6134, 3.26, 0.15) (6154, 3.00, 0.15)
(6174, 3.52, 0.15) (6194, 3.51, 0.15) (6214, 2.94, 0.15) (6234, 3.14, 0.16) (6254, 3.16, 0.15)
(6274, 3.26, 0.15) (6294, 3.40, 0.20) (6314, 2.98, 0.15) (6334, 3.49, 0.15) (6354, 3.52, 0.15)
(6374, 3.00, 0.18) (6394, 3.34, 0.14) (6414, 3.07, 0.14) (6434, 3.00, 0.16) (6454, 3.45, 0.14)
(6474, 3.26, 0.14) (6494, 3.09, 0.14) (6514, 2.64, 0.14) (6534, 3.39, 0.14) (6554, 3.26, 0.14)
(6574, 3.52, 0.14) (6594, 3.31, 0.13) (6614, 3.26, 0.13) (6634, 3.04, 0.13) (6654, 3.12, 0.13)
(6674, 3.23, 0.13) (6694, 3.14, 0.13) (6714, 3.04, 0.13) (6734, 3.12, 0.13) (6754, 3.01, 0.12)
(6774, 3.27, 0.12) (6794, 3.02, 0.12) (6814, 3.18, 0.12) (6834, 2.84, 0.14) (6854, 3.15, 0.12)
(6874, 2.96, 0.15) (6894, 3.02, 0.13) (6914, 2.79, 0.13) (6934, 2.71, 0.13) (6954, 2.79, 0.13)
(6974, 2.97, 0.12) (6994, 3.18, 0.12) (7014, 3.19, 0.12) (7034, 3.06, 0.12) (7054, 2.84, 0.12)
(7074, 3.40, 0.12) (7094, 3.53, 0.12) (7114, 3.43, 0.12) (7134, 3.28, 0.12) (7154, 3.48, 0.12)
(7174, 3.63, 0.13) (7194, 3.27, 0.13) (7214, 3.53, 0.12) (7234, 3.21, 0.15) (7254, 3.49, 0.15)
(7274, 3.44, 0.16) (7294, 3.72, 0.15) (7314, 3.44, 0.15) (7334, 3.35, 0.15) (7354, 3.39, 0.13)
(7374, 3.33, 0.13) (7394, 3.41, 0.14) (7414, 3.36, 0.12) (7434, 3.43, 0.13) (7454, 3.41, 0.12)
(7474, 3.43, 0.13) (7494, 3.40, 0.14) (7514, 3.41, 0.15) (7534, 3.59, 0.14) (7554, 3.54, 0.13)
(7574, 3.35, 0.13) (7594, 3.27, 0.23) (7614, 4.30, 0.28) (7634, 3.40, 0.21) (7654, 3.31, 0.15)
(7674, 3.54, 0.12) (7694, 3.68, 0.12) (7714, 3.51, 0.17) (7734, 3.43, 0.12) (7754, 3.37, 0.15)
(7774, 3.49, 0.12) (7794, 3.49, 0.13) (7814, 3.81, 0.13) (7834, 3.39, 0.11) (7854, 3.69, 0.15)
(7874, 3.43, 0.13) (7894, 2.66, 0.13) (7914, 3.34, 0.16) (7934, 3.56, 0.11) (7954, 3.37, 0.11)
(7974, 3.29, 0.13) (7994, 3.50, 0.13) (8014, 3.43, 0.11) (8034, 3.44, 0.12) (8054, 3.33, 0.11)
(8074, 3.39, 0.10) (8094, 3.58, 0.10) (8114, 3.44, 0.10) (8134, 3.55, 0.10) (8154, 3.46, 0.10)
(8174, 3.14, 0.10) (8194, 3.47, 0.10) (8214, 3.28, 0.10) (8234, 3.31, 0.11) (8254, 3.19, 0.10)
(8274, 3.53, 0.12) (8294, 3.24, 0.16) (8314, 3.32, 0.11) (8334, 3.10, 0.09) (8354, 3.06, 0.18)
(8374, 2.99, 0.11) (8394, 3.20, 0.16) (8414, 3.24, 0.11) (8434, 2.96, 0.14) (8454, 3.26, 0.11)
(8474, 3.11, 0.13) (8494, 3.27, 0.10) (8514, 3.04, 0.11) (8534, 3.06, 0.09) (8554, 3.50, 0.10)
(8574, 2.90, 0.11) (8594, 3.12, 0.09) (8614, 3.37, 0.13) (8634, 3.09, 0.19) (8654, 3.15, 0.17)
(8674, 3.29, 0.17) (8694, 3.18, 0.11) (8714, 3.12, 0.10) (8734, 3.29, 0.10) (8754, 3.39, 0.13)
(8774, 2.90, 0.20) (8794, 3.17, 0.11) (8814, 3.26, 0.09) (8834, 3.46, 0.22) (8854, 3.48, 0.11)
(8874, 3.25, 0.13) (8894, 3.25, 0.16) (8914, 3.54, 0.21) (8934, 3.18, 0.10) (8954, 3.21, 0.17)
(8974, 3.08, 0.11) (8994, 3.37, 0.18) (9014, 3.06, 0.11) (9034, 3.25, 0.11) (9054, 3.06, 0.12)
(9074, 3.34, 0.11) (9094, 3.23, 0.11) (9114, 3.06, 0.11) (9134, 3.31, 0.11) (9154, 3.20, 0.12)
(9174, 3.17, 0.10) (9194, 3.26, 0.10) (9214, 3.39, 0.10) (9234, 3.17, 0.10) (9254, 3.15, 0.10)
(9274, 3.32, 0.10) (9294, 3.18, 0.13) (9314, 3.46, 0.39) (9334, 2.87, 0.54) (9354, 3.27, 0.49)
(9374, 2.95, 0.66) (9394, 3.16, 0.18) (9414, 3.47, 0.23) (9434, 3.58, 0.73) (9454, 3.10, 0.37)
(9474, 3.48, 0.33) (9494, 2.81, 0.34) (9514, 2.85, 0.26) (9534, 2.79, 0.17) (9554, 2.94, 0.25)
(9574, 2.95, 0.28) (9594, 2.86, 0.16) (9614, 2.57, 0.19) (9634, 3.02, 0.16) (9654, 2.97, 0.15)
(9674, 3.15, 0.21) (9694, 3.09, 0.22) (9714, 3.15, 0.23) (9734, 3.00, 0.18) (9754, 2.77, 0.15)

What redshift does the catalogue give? 0.339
